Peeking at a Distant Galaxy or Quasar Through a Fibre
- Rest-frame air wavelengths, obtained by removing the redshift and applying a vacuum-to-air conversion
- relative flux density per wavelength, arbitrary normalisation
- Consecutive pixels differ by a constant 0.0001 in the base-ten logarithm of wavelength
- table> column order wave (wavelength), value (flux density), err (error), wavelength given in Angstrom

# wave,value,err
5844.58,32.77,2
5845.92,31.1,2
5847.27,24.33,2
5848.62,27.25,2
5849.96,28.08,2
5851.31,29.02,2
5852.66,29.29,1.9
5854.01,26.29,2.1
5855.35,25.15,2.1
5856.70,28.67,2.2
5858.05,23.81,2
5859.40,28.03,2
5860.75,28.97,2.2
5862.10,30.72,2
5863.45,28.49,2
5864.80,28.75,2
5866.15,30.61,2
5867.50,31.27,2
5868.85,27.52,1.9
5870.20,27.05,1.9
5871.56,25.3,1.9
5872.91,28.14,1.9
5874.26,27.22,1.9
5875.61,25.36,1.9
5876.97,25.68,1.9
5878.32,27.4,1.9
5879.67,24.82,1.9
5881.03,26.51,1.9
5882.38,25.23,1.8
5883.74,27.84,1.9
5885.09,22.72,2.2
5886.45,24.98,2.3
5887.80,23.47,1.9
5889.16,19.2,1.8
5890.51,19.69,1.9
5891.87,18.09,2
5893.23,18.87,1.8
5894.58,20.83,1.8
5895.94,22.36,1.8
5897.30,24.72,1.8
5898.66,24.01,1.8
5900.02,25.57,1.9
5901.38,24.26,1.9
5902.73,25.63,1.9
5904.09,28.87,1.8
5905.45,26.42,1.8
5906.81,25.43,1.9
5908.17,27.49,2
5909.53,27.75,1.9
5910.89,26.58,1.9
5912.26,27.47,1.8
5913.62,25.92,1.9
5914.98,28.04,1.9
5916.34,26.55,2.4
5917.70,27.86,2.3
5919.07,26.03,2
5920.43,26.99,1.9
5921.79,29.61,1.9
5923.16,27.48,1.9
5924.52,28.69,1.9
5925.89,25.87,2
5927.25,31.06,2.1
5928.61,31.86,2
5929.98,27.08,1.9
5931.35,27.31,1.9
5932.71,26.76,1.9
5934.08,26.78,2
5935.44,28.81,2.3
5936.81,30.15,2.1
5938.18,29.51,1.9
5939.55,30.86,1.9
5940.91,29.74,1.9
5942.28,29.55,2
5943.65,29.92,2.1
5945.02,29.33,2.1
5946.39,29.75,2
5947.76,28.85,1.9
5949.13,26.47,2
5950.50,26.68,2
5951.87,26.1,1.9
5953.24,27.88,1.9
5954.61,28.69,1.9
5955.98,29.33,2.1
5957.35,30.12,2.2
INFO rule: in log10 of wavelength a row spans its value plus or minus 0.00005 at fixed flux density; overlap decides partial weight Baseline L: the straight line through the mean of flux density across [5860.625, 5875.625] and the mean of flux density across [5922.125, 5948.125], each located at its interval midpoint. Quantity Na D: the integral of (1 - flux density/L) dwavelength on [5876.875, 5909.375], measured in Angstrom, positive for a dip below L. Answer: 5.0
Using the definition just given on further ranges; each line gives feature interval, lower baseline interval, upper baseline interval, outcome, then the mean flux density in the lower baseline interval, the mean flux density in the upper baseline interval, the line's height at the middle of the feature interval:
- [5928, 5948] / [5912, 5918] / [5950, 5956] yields -1.2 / 27.1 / 27.6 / 27.4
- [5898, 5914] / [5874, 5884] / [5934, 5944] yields 0.8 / 26.1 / 29.6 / 27.7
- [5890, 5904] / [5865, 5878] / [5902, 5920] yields 2.3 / 27.6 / 26.9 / 27.2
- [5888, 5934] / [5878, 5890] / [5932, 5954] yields 1.2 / 24.5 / 28.6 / 26.4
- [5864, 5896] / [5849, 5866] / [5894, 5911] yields 2.1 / 28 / 25.4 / 26.7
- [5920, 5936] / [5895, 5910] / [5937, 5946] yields 0.1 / 25.6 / 29.8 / 28.4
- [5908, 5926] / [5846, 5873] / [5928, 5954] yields 0.7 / 27.9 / 28.6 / 28.4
